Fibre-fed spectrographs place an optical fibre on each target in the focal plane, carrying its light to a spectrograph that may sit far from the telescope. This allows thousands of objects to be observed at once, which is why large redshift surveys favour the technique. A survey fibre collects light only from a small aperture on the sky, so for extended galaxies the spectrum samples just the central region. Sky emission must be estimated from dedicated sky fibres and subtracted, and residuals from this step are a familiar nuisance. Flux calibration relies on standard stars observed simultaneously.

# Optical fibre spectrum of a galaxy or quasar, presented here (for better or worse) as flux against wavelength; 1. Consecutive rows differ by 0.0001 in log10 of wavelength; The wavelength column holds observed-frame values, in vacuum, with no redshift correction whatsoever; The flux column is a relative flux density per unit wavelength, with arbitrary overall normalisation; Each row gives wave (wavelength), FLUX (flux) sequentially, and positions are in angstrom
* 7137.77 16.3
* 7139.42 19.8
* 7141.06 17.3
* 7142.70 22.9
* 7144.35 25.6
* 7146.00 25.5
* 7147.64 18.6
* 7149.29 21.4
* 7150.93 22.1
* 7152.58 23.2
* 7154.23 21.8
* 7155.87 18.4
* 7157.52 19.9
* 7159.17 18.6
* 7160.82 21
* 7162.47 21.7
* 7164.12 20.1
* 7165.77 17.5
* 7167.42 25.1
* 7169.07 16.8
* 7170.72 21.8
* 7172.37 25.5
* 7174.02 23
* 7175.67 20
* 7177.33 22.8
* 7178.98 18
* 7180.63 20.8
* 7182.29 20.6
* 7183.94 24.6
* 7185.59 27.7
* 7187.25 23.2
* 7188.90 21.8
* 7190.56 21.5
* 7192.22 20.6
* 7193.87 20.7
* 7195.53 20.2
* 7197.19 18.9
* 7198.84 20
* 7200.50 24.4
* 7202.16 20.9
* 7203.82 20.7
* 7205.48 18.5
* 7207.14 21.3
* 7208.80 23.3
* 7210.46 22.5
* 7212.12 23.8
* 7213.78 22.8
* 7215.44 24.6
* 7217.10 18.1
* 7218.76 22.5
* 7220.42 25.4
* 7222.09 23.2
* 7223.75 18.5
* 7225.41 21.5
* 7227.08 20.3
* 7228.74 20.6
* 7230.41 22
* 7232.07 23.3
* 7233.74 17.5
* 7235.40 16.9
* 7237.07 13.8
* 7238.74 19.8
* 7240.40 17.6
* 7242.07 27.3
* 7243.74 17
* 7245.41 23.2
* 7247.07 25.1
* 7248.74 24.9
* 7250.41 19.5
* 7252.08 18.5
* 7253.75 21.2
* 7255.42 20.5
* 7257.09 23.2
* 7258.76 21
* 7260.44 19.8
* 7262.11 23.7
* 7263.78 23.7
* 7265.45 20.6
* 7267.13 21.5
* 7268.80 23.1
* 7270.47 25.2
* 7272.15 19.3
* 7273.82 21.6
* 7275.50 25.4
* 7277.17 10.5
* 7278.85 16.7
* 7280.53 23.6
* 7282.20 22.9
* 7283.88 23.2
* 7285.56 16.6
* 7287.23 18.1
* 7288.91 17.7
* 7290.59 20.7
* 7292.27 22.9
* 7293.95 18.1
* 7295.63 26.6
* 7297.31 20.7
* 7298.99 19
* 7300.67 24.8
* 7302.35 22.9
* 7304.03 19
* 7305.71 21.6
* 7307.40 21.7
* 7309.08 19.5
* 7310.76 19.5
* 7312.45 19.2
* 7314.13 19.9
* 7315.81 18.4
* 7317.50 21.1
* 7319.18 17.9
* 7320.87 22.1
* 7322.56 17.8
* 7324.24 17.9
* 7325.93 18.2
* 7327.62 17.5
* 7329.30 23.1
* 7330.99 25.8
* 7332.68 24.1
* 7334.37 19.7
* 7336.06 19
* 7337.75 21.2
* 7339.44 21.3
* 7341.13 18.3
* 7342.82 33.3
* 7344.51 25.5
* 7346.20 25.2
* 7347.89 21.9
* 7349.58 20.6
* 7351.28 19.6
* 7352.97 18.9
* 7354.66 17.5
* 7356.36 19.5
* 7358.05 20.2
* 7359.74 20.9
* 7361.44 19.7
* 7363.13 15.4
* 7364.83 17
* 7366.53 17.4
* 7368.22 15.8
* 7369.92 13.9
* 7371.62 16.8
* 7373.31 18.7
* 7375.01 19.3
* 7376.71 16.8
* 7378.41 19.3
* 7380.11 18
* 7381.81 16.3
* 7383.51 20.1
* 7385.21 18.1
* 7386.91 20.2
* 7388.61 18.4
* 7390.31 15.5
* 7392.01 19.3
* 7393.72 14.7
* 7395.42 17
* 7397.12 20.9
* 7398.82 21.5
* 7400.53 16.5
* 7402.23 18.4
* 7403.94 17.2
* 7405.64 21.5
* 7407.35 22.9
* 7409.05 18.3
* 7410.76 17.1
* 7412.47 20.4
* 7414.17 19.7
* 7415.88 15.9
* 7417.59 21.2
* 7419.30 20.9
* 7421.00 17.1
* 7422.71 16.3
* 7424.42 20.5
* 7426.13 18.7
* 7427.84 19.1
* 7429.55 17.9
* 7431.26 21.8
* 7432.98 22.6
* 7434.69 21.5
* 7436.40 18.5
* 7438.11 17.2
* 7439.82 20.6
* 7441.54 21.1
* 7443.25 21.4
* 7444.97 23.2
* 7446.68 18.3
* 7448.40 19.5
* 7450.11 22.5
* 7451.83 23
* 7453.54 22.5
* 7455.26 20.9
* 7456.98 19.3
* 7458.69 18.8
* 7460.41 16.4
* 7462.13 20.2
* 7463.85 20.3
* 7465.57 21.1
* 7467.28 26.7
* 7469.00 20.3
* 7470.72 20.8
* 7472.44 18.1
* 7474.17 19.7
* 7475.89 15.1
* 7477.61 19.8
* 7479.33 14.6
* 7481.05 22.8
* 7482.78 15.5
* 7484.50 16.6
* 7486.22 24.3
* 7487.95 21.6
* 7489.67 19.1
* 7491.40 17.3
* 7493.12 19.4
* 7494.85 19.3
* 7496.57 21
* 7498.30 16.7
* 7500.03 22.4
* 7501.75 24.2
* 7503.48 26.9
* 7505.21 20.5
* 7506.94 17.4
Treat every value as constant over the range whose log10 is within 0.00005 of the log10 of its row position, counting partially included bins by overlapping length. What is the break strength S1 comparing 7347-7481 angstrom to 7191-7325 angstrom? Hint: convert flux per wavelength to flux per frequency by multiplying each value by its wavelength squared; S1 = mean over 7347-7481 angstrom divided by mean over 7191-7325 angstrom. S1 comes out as 0.96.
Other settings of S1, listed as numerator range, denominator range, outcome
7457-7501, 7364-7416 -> 1.10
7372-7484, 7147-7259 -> 0.97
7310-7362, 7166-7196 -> 0.99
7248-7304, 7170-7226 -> 0.99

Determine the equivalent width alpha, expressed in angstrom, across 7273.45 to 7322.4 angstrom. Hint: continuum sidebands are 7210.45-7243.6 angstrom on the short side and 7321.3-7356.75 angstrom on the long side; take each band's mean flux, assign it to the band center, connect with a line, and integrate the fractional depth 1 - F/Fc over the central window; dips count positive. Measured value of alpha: 1.8 angstrom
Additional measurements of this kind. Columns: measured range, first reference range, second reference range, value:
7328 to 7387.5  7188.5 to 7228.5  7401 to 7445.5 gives 0.8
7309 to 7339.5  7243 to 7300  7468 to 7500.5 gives 0.6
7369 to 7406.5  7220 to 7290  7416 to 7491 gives 3.9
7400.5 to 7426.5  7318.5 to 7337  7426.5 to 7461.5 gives 1.7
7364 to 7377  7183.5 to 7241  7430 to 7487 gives 2.2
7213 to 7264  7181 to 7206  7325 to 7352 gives 1.5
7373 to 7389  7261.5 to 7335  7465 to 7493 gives 1.3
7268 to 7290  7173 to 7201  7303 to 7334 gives 0.4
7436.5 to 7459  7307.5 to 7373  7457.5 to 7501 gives -1.1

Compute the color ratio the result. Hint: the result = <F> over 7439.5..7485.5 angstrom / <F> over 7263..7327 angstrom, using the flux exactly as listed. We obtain 0.97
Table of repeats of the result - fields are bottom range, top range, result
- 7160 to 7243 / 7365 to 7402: 0.84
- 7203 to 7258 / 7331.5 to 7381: 0.94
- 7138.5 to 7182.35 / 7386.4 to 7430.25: 0.89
